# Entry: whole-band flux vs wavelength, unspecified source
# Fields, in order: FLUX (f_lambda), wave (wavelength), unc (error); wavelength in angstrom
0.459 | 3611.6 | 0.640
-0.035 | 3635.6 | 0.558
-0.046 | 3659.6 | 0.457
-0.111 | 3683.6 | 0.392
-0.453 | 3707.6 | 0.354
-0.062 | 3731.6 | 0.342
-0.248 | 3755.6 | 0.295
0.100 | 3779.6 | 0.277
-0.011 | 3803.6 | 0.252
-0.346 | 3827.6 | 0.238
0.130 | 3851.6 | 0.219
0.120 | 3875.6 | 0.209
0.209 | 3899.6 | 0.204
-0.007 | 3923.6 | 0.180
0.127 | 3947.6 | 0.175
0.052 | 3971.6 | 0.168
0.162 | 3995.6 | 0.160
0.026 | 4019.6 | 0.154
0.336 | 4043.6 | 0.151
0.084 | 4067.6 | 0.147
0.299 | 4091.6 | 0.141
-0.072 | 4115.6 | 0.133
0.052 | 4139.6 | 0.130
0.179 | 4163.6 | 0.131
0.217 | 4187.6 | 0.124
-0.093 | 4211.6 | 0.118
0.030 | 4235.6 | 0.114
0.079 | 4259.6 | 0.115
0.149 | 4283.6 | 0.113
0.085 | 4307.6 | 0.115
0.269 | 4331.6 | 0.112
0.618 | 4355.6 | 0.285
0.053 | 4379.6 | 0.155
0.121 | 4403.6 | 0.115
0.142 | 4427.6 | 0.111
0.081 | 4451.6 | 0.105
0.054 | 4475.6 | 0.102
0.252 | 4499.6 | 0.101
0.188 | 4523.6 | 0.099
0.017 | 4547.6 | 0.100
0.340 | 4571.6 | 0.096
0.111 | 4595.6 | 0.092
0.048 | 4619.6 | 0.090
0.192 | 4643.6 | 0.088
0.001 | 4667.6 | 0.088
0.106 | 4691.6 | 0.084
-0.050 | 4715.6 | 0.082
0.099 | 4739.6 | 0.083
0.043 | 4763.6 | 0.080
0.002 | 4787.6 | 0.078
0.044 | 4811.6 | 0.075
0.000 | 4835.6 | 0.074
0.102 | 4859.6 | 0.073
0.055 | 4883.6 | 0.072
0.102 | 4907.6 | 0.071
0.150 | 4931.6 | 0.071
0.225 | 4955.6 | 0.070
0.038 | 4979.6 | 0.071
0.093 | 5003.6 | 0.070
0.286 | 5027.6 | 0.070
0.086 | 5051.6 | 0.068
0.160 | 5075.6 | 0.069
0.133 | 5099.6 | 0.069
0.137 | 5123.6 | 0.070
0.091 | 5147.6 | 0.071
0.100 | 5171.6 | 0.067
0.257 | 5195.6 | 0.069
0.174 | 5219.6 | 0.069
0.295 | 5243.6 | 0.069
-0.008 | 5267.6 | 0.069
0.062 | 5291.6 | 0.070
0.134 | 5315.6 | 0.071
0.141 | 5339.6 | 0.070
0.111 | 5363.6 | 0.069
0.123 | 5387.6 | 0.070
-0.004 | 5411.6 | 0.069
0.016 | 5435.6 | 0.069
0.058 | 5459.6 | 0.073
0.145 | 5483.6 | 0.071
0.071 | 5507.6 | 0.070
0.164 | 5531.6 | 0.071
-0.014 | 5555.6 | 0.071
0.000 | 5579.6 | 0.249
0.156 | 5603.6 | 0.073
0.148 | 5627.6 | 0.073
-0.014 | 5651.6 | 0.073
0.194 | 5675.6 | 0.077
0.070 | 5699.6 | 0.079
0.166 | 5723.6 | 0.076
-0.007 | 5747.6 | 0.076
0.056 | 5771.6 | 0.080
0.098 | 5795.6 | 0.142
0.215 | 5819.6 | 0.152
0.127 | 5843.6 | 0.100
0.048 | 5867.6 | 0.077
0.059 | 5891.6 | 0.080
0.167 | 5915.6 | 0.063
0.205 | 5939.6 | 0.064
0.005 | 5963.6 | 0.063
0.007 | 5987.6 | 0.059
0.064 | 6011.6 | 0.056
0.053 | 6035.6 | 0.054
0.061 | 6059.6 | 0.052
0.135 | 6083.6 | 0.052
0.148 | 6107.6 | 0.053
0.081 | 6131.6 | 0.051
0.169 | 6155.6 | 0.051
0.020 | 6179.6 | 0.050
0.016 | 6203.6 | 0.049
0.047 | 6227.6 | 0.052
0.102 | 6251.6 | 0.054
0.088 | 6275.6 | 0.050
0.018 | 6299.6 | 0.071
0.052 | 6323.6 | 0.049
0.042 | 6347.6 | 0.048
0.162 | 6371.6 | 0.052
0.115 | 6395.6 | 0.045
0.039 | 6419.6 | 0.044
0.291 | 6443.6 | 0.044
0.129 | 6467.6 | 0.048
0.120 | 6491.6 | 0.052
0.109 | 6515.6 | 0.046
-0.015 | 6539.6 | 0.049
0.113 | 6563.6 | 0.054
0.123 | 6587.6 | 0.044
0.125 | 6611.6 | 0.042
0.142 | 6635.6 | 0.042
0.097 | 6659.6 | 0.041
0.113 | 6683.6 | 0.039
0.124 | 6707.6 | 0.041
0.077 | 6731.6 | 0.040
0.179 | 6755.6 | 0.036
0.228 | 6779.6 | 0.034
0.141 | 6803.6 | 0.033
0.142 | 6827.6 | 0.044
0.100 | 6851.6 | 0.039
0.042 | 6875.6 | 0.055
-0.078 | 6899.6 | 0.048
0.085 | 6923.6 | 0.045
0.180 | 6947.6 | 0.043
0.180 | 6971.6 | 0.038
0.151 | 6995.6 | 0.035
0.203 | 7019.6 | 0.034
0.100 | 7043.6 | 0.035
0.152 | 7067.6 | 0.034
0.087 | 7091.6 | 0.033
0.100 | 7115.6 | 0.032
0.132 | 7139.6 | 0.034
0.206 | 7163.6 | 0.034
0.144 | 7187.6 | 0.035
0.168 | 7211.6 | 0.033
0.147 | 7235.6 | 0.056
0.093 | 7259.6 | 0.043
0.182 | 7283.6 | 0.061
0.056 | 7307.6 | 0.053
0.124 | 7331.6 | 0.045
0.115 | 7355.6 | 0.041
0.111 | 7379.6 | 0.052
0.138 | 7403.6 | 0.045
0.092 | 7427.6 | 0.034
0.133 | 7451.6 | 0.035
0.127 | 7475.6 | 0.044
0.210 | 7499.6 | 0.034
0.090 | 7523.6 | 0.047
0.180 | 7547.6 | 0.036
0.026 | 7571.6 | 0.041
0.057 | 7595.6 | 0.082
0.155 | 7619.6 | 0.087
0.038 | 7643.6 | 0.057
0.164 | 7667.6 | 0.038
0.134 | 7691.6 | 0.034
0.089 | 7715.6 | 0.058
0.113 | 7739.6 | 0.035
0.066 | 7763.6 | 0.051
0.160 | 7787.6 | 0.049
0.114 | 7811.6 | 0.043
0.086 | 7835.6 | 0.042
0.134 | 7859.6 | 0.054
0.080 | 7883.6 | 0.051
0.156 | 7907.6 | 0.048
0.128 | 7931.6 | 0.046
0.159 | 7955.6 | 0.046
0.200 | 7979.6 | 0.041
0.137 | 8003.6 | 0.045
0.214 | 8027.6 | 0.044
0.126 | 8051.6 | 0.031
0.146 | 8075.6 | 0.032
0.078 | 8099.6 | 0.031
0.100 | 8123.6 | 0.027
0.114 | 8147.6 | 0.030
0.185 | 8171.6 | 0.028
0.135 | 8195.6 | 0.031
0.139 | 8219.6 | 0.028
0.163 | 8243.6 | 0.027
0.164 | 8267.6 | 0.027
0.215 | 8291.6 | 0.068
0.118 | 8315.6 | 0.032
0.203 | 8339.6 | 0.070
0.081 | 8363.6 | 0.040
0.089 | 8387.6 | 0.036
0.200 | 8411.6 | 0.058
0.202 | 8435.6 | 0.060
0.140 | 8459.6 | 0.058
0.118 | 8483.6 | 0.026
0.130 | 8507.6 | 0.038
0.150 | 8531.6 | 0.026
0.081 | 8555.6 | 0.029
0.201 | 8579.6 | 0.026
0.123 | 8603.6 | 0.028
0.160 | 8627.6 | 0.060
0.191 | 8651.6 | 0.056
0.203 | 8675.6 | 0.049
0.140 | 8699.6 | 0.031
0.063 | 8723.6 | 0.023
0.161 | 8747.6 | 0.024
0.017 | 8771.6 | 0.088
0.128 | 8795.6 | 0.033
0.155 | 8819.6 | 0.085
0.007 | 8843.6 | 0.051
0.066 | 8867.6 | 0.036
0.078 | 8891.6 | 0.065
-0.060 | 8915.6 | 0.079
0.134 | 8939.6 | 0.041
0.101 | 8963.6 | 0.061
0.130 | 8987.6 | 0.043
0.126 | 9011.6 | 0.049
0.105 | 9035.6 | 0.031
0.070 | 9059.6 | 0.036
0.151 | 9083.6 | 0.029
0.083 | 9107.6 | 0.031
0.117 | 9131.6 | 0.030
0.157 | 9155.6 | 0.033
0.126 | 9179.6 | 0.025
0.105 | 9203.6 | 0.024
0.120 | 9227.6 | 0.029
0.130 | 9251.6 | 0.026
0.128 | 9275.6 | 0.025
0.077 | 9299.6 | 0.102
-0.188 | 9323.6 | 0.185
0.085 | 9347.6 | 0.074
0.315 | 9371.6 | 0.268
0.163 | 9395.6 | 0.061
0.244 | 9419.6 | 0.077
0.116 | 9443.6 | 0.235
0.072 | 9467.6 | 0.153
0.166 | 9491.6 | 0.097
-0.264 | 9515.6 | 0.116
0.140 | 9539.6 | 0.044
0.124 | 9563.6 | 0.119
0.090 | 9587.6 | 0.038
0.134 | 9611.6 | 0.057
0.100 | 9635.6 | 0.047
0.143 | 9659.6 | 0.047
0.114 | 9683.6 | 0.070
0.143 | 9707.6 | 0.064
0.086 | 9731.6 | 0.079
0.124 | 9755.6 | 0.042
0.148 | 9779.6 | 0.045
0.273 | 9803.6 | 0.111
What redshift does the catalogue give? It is 0.730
